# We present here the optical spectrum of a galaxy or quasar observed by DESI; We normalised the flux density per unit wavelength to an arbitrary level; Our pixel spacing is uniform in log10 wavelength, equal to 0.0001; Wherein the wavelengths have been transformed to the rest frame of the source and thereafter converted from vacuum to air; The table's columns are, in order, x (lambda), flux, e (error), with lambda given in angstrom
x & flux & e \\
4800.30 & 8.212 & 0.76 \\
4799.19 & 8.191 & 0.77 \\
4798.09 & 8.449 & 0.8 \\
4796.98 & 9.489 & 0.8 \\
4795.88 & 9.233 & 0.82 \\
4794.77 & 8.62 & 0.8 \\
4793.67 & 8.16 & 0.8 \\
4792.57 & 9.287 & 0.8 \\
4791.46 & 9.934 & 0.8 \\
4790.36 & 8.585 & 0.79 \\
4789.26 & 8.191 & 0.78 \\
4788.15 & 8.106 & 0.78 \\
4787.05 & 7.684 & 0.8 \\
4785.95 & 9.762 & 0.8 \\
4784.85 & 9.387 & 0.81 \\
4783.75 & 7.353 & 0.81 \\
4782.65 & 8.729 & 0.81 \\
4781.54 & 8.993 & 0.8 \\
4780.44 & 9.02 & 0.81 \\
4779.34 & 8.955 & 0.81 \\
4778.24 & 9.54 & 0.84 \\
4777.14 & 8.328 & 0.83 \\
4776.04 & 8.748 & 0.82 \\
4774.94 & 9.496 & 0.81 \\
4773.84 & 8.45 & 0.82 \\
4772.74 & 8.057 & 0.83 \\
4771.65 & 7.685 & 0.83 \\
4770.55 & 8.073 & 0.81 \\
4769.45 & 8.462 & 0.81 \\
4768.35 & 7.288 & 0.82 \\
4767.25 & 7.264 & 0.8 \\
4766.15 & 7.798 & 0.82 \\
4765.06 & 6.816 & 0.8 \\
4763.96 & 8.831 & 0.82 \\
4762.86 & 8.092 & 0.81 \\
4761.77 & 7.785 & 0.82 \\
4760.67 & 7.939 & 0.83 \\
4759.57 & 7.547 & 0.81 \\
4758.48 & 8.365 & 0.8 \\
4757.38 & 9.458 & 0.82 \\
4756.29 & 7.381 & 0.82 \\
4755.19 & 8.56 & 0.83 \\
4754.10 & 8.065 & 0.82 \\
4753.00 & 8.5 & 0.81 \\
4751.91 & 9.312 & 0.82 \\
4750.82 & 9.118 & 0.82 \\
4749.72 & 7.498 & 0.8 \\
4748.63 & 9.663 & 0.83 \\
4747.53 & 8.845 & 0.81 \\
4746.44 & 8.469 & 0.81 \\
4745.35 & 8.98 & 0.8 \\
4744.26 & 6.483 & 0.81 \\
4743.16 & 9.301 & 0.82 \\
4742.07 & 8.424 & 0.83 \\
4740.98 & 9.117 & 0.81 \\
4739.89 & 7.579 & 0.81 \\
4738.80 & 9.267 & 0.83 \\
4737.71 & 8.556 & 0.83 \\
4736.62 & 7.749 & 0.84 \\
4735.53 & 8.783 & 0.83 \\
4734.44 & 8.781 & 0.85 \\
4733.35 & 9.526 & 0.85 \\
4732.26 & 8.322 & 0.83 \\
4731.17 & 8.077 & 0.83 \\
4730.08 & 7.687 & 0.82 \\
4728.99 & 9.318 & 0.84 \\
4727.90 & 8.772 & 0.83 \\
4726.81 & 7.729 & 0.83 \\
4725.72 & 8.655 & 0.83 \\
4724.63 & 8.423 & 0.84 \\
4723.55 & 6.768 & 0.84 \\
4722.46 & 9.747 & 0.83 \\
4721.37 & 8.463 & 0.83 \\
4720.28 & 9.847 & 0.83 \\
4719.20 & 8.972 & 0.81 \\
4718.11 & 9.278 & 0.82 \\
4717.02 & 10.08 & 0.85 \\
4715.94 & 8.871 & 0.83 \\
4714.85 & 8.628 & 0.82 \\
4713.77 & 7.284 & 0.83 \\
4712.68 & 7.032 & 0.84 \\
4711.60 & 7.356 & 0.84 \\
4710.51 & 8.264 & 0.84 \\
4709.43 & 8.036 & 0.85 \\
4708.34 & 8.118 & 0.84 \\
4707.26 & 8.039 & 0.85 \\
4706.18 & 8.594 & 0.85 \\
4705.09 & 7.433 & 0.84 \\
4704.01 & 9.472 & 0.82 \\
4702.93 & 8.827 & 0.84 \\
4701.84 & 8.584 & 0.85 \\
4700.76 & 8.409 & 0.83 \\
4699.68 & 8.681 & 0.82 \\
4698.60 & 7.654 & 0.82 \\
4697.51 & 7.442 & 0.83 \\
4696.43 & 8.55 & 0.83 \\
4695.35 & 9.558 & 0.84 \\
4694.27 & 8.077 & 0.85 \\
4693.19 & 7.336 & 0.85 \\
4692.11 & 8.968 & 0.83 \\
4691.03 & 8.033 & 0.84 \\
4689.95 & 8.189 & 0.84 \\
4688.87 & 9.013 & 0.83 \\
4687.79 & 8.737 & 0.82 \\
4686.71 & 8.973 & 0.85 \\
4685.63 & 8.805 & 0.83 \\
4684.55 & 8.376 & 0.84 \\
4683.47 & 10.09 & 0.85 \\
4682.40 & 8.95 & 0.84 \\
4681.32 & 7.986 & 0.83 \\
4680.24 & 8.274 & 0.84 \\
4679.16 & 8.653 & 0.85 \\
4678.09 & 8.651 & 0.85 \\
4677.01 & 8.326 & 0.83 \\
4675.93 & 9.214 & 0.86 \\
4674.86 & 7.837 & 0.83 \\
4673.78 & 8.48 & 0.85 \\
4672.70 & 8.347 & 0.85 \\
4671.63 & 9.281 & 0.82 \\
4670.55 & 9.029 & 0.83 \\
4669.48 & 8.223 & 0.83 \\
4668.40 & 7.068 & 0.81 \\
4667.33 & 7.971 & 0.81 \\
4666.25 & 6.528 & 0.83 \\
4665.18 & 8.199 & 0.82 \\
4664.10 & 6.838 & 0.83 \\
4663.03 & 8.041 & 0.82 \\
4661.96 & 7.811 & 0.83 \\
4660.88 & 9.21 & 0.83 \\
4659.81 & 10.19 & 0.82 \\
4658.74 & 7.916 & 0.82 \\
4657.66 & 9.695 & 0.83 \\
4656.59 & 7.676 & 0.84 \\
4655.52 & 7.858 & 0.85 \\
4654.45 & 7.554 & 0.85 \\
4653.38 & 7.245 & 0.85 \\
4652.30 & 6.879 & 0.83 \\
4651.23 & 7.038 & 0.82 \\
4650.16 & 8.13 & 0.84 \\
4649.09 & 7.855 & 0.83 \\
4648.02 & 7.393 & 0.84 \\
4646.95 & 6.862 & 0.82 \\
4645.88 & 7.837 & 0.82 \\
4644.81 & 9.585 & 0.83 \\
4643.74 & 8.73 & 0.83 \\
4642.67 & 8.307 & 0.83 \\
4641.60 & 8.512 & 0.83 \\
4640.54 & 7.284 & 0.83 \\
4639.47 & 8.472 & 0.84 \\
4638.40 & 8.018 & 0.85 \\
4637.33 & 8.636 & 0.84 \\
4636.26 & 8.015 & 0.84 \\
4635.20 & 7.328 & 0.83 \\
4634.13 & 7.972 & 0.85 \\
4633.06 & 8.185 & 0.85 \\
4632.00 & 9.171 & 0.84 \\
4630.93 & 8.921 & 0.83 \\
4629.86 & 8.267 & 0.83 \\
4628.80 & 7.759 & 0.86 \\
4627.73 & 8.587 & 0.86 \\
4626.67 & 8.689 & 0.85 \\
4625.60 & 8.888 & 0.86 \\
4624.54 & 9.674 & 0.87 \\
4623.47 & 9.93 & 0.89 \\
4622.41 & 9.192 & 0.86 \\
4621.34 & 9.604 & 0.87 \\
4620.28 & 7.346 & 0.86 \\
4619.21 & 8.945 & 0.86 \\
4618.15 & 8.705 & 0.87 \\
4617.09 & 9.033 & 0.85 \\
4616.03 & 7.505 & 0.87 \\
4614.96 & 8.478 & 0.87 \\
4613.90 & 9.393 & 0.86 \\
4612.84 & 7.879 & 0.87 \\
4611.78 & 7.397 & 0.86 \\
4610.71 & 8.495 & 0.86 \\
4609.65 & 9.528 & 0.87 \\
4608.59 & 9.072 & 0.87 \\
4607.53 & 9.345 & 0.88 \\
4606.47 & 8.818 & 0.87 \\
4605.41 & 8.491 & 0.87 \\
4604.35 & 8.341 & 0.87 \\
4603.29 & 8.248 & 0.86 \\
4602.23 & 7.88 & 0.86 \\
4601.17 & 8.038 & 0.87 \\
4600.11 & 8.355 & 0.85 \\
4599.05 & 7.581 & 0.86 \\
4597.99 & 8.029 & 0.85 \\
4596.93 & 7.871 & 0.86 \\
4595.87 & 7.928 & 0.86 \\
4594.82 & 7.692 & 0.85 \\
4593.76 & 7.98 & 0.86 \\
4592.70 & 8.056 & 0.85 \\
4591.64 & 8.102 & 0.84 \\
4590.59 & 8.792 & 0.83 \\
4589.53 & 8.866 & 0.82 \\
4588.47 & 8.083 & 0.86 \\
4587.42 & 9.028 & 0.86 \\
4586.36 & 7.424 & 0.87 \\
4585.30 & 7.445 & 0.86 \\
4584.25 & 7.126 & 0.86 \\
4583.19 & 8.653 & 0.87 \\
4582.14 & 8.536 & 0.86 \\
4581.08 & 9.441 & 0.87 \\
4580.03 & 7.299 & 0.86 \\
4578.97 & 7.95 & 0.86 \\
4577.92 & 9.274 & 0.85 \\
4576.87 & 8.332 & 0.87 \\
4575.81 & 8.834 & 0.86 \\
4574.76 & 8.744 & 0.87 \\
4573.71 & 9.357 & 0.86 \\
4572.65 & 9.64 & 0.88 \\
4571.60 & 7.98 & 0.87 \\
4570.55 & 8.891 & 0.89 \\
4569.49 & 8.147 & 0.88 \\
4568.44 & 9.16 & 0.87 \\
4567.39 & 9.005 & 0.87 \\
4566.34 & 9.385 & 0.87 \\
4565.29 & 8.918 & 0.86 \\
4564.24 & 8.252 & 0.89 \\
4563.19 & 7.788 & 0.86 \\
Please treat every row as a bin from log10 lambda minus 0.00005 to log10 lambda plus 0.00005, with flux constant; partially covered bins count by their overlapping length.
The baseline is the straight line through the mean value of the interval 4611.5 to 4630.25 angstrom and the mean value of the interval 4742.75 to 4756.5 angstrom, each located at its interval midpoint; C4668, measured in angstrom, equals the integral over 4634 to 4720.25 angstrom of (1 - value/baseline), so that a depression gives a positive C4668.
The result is 2.98 angstrom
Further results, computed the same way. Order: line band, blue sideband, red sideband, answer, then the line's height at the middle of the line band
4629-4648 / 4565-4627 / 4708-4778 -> 0.6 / 8.48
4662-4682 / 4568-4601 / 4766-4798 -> 0.7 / 8.44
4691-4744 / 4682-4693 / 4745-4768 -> 0.6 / 8.56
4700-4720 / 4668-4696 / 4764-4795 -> 0.3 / 8.54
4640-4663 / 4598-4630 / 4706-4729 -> 1.2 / 8.53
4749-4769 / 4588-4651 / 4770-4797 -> 1.3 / 8.65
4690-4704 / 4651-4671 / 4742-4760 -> -0.4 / 8.16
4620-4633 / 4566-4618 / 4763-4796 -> -0.6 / 8.44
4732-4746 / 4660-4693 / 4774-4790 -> 0.1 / 8.6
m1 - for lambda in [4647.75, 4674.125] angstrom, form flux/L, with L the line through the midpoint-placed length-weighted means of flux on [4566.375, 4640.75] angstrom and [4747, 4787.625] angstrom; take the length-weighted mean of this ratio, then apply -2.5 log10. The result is 0.05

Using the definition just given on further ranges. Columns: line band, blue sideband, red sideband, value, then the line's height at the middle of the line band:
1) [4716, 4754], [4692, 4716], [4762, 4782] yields -0.050 mag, 8.25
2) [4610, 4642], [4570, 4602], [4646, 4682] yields -0.039 mag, 8.18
